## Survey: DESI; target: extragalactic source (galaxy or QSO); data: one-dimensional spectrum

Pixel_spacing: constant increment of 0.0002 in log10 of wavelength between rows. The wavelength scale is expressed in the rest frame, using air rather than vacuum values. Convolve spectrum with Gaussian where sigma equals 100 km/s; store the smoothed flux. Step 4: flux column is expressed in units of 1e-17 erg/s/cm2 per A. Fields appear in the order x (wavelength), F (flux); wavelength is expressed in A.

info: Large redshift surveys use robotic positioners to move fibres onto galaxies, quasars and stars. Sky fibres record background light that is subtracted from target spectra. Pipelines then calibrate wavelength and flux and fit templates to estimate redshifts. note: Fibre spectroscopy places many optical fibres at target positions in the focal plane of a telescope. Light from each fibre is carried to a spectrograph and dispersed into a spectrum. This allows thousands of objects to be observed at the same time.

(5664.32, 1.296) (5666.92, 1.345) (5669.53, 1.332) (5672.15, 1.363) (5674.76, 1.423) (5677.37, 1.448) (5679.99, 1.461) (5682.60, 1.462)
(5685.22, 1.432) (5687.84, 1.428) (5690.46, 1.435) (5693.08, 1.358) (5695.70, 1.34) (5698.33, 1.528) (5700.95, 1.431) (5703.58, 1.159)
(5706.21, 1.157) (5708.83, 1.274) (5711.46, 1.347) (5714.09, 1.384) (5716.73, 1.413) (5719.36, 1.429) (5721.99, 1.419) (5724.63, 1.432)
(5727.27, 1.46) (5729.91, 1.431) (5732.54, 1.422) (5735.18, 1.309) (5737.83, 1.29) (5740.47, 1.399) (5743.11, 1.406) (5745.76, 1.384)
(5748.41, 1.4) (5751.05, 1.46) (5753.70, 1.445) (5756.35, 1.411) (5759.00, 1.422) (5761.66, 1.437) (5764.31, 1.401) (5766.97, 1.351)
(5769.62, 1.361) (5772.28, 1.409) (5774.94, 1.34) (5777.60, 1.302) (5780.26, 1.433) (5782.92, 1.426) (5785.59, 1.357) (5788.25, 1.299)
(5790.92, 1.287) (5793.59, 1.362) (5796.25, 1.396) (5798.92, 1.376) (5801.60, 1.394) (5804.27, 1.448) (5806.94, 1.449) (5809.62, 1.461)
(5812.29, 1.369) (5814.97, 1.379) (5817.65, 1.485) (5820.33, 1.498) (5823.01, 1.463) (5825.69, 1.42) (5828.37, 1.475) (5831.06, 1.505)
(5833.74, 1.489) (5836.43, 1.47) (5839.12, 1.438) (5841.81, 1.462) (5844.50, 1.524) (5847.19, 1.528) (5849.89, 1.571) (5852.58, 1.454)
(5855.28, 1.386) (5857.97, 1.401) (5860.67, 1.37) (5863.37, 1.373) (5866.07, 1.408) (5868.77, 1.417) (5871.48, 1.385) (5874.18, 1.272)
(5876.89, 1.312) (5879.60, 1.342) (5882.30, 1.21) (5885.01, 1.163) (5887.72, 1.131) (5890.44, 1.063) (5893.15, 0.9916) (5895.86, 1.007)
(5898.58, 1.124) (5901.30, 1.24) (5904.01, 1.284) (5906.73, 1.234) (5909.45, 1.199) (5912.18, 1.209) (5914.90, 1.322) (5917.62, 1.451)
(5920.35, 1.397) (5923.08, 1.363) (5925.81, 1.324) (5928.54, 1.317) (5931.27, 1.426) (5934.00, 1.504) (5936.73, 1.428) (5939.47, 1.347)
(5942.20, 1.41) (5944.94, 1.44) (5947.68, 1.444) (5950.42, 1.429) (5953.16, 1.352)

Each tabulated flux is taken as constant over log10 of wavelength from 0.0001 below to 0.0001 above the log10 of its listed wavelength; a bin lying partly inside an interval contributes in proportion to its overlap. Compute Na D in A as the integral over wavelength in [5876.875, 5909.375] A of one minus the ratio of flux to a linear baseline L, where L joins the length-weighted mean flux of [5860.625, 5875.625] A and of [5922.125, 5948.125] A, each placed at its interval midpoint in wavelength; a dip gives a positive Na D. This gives 5.0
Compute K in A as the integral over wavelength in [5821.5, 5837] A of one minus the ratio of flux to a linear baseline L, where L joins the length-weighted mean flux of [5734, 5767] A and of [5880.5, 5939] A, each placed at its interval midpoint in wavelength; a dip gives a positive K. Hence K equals -1.7 A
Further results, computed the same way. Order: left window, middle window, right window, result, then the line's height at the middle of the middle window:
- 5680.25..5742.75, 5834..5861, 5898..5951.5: -2.1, 1.36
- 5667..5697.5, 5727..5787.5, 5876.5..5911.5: -3.1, 1.32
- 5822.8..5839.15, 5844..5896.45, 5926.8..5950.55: 4.8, 1.45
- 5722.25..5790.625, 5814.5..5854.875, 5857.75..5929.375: -4.8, 1.32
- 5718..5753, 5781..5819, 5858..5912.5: -1.7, 1.33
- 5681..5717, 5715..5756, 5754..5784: -0.8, 1.38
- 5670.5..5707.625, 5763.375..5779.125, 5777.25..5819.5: 0.3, 1.39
